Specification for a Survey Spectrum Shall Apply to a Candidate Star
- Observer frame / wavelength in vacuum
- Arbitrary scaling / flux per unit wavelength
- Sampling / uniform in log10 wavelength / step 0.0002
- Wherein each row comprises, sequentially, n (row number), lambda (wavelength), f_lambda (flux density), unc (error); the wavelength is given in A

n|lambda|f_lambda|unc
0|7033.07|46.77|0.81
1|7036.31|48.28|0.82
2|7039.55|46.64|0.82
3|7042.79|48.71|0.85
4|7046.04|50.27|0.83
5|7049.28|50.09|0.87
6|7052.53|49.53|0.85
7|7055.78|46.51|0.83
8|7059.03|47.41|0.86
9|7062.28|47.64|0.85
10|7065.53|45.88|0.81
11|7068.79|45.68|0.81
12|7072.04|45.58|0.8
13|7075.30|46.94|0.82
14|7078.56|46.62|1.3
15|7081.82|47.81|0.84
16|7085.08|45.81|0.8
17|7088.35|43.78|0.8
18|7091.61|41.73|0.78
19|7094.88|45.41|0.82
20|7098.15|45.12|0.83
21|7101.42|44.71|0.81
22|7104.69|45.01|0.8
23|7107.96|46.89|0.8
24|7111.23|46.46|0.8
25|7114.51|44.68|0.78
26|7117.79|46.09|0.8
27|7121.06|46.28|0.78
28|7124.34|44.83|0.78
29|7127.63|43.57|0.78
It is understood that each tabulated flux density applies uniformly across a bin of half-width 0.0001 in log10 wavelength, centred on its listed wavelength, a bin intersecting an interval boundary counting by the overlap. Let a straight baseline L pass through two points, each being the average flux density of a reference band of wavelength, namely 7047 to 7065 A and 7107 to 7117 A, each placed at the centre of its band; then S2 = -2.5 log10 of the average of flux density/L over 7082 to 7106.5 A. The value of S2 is 0.05 mag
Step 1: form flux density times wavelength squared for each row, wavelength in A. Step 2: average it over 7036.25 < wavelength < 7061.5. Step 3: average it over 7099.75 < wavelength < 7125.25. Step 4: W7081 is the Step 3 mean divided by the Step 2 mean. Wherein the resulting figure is 0.96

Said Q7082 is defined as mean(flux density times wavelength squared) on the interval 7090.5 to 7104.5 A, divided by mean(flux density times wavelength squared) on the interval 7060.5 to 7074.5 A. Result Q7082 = 1.0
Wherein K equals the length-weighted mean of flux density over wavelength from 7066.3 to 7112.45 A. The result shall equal 45.5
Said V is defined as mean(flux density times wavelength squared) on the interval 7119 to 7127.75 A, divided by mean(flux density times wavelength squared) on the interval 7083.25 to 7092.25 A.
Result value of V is 1.04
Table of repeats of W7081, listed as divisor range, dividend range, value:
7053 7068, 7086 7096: 0.94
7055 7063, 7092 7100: 0.96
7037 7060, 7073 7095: 0.95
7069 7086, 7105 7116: 1.00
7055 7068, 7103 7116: 0.99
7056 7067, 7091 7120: 0.98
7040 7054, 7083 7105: 0.91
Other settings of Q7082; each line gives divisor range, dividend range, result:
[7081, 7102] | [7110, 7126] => 1.03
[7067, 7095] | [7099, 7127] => 1.01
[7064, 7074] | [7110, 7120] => 1.01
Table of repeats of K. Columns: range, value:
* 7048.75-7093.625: 46.4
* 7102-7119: 45.8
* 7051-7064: 47.8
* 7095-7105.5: 45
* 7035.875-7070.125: 47.9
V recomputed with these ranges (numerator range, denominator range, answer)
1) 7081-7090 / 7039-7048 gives 0.95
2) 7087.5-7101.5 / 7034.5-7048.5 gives 0.92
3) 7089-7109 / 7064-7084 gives 0.97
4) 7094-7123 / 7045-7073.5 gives 0.97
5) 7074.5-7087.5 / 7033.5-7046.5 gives 0.98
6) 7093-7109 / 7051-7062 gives 0.96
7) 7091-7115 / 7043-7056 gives 0.93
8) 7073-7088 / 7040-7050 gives 0.95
